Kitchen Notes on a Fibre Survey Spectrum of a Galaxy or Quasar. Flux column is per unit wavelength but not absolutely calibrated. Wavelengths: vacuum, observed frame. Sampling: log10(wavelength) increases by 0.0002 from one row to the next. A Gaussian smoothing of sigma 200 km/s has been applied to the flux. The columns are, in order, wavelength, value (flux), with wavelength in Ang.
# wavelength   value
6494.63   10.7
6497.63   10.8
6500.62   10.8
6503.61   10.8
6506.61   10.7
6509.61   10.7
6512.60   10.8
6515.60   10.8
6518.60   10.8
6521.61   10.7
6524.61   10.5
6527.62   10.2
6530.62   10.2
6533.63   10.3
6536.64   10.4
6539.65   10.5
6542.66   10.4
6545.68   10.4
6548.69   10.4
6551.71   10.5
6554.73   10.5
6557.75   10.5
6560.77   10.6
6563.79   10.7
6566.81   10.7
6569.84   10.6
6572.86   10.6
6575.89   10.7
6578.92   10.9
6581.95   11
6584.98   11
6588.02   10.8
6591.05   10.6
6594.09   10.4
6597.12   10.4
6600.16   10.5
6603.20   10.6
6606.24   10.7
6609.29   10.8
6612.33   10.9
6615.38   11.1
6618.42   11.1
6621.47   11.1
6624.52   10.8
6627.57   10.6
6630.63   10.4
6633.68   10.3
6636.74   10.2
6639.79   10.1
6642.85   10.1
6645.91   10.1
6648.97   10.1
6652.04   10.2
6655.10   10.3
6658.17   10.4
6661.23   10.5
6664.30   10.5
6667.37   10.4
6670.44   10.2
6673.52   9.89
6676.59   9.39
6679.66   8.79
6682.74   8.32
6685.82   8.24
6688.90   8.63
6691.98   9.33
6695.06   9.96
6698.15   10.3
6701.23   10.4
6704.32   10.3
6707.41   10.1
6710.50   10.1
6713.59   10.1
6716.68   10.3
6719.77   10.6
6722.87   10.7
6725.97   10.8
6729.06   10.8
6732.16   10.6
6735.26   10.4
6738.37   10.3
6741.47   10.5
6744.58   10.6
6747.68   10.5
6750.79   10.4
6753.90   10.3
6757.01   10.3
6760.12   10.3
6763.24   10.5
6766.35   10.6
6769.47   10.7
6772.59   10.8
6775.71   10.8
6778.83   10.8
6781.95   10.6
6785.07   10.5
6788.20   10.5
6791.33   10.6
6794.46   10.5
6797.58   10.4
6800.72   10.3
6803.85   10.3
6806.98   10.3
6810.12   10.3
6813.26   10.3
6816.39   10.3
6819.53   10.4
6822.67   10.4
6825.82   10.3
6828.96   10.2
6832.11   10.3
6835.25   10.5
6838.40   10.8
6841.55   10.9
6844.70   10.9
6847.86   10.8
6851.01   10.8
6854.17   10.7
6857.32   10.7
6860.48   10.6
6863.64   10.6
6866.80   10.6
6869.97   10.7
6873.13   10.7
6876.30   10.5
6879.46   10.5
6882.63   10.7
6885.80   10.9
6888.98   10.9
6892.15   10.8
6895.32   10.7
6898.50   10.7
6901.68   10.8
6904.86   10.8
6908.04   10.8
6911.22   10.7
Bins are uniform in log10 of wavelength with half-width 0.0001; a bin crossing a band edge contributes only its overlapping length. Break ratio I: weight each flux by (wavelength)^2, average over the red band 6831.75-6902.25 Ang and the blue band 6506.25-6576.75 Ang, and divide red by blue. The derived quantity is 1.12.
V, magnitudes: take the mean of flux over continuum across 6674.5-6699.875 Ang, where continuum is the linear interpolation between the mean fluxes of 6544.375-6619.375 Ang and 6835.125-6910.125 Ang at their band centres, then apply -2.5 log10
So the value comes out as 0.170 mag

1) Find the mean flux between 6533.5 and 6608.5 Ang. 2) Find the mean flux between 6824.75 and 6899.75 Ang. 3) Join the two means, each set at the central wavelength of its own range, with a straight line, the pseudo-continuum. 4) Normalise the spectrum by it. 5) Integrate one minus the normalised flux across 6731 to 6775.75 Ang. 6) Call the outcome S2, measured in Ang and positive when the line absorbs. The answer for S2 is 0.6 Ang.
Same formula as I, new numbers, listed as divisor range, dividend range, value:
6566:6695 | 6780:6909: 1.10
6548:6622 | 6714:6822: 1.04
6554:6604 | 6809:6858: 1.07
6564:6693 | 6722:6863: 1.07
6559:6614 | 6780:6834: 1.04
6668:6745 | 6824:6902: 1.12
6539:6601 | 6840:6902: 1.11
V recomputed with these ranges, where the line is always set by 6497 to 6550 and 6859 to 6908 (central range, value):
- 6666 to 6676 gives 0.056 mag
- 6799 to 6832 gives 0.038 mag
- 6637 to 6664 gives 0.039 mag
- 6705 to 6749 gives 0.019 mag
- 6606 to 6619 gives -0.033 mag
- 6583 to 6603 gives -0.003 mag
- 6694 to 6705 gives 0.040 mag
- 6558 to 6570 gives -0.006 mag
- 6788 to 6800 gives 0.019 mag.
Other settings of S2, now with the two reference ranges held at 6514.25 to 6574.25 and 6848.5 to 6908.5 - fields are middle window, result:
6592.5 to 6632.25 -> -0.6 Ang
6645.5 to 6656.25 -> 0.4 Ang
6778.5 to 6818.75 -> 0.9 Ang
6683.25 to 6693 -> 1.8 Ang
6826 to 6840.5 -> 0.3 Ang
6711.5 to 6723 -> 0.3 Ang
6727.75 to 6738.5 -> 0.1 Ang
